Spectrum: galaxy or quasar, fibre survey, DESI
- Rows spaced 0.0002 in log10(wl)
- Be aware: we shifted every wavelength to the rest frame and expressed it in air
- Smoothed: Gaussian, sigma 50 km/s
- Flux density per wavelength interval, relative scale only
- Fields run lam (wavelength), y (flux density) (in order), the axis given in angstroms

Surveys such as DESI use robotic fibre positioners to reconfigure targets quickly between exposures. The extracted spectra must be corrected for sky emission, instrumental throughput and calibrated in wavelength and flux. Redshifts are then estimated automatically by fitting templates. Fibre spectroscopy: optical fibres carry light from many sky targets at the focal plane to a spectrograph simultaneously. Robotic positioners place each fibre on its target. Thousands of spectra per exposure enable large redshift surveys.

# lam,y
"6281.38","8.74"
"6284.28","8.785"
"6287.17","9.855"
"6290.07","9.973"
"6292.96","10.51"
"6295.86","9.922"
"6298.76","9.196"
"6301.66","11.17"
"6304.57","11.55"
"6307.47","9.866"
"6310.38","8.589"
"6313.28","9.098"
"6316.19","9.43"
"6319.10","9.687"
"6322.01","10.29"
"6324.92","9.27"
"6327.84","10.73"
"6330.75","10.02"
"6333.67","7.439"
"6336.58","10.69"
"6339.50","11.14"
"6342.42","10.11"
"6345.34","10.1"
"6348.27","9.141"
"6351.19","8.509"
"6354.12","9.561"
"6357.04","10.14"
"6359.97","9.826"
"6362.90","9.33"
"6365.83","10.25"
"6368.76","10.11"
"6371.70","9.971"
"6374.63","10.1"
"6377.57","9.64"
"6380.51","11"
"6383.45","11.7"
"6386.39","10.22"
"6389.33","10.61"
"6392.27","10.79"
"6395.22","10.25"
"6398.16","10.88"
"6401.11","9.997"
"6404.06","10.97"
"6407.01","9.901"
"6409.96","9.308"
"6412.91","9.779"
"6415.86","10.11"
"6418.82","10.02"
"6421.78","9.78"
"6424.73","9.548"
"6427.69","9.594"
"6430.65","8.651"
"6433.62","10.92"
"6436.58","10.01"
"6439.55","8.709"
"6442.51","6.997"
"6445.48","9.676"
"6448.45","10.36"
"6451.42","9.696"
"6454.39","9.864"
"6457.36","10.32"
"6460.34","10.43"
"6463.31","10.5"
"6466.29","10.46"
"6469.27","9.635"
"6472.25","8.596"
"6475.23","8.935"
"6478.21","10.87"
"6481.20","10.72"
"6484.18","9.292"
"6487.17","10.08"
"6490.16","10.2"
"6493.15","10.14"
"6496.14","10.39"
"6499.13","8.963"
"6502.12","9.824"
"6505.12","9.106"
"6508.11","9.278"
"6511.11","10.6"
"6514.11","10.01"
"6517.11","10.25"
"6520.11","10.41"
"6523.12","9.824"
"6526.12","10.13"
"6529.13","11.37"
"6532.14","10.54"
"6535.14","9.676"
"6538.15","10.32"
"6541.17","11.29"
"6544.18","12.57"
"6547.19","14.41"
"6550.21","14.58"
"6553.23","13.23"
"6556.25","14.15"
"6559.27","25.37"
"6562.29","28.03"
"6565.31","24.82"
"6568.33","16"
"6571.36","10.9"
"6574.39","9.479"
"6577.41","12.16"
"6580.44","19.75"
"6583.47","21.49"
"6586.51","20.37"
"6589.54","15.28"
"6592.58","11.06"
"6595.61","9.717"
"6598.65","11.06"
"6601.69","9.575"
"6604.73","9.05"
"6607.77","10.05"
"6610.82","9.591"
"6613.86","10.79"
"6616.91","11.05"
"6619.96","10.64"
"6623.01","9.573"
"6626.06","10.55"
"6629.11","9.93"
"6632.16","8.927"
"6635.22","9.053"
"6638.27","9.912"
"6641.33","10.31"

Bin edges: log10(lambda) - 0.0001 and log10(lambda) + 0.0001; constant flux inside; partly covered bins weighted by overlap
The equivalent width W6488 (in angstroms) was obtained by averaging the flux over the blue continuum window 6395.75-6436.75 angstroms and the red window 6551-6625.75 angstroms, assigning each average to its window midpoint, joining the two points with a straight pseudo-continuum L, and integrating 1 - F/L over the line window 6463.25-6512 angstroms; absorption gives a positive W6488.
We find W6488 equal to 7.9 angstroms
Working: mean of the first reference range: 9.97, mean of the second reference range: 14.2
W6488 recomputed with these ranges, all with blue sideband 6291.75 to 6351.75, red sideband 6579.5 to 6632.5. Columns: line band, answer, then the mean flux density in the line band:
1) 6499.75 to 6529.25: 3.6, 9.99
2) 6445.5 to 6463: 1.3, 10.1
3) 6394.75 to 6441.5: 3.3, 9.87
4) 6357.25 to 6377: 0.5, 9.93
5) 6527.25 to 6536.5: 0.8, 10.5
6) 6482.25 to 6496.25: 1.5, 10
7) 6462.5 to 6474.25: 1.4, 9.72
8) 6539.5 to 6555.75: -2.2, 13.2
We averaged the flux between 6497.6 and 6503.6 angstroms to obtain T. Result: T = 9.41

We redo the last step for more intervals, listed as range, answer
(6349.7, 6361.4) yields 9.51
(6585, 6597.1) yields 14.1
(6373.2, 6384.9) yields 10.6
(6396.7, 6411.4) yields 10.2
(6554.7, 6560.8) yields 19.7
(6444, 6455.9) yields 9.9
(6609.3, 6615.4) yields 10.2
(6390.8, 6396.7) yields 10.5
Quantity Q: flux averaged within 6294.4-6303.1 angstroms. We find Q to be 10.1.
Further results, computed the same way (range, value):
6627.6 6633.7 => 9.42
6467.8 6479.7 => 9.51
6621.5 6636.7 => 9.61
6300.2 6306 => 11.3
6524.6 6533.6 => 10.7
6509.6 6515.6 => 10.3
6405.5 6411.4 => 9.62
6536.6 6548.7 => 12.1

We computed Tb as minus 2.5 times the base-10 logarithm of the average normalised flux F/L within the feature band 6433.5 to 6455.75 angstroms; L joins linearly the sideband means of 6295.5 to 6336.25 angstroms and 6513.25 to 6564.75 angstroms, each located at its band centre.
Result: 0.26 mag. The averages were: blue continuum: 9.75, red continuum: 13.6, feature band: 9.44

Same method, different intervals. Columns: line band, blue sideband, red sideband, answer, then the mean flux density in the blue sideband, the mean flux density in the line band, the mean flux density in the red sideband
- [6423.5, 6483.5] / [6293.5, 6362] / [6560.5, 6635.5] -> 0.17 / 9.81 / 9.72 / 13.3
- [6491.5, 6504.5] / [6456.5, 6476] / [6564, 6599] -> 0.16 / 9.86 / 9.79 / 15.3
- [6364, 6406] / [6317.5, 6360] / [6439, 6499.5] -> -0.07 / 9.77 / 10.4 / 9.79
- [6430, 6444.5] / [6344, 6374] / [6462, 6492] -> 0.09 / 9.7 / 9.1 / 9.93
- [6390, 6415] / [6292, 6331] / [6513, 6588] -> 0.14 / 9.94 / 10.2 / 14.5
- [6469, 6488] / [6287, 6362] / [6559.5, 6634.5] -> 0.22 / 9.83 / 9.73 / 13.5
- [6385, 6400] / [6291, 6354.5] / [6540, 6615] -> 0.06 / 9.82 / 10.5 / 14.6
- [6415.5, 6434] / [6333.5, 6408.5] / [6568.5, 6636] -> 0.09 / 10.1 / 9.71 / 11.9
